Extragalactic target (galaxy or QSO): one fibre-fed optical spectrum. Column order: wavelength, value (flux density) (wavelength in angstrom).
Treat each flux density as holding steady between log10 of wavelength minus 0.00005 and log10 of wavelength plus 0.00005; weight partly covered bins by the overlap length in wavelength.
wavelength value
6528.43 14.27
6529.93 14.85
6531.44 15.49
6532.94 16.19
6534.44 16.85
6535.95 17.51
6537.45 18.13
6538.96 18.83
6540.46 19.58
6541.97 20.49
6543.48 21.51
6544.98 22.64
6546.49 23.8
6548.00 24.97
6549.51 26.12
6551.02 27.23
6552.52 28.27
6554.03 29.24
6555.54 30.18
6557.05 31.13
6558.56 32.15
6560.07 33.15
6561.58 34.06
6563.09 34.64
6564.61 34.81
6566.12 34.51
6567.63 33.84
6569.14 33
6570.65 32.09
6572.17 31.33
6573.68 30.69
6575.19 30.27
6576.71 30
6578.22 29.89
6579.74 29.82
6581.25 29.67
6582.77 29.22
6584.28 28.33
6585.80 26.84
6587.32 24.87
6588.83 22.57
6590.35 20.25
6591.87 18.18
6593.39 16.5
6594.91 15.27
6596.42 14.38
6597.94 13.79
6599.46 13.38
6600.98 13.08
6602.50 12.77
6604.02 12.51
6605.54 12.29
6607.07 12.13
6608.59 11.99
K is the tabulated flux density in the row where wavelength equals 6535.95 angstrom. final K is 17.51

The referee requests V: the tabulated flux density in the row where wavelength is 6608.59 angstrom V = 11.99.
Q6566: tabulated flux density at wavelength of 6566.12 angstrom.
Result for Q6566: 34.51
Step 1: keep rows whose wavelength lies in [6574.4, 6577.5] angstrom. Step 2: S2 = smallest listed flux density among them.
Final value 30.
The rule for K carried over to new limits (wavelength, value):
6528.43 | 14.27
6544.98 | 22.64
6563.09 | 34.64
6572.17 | 31.33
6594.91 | 15.27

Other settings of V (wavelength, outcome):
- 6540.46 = 19.58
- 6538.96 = 18.83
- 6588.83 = 22.57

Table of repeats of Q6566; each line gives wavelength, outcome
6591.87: 18.18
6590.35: 20.25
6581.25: 29.67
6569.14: 33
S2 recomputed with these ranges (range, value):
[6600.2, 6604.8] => 12.51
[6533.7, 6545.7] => 16.85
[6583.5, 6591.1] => 20.25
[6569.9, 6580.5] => 29.82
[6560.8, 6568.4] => 33.84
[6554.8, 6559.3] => 30.18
